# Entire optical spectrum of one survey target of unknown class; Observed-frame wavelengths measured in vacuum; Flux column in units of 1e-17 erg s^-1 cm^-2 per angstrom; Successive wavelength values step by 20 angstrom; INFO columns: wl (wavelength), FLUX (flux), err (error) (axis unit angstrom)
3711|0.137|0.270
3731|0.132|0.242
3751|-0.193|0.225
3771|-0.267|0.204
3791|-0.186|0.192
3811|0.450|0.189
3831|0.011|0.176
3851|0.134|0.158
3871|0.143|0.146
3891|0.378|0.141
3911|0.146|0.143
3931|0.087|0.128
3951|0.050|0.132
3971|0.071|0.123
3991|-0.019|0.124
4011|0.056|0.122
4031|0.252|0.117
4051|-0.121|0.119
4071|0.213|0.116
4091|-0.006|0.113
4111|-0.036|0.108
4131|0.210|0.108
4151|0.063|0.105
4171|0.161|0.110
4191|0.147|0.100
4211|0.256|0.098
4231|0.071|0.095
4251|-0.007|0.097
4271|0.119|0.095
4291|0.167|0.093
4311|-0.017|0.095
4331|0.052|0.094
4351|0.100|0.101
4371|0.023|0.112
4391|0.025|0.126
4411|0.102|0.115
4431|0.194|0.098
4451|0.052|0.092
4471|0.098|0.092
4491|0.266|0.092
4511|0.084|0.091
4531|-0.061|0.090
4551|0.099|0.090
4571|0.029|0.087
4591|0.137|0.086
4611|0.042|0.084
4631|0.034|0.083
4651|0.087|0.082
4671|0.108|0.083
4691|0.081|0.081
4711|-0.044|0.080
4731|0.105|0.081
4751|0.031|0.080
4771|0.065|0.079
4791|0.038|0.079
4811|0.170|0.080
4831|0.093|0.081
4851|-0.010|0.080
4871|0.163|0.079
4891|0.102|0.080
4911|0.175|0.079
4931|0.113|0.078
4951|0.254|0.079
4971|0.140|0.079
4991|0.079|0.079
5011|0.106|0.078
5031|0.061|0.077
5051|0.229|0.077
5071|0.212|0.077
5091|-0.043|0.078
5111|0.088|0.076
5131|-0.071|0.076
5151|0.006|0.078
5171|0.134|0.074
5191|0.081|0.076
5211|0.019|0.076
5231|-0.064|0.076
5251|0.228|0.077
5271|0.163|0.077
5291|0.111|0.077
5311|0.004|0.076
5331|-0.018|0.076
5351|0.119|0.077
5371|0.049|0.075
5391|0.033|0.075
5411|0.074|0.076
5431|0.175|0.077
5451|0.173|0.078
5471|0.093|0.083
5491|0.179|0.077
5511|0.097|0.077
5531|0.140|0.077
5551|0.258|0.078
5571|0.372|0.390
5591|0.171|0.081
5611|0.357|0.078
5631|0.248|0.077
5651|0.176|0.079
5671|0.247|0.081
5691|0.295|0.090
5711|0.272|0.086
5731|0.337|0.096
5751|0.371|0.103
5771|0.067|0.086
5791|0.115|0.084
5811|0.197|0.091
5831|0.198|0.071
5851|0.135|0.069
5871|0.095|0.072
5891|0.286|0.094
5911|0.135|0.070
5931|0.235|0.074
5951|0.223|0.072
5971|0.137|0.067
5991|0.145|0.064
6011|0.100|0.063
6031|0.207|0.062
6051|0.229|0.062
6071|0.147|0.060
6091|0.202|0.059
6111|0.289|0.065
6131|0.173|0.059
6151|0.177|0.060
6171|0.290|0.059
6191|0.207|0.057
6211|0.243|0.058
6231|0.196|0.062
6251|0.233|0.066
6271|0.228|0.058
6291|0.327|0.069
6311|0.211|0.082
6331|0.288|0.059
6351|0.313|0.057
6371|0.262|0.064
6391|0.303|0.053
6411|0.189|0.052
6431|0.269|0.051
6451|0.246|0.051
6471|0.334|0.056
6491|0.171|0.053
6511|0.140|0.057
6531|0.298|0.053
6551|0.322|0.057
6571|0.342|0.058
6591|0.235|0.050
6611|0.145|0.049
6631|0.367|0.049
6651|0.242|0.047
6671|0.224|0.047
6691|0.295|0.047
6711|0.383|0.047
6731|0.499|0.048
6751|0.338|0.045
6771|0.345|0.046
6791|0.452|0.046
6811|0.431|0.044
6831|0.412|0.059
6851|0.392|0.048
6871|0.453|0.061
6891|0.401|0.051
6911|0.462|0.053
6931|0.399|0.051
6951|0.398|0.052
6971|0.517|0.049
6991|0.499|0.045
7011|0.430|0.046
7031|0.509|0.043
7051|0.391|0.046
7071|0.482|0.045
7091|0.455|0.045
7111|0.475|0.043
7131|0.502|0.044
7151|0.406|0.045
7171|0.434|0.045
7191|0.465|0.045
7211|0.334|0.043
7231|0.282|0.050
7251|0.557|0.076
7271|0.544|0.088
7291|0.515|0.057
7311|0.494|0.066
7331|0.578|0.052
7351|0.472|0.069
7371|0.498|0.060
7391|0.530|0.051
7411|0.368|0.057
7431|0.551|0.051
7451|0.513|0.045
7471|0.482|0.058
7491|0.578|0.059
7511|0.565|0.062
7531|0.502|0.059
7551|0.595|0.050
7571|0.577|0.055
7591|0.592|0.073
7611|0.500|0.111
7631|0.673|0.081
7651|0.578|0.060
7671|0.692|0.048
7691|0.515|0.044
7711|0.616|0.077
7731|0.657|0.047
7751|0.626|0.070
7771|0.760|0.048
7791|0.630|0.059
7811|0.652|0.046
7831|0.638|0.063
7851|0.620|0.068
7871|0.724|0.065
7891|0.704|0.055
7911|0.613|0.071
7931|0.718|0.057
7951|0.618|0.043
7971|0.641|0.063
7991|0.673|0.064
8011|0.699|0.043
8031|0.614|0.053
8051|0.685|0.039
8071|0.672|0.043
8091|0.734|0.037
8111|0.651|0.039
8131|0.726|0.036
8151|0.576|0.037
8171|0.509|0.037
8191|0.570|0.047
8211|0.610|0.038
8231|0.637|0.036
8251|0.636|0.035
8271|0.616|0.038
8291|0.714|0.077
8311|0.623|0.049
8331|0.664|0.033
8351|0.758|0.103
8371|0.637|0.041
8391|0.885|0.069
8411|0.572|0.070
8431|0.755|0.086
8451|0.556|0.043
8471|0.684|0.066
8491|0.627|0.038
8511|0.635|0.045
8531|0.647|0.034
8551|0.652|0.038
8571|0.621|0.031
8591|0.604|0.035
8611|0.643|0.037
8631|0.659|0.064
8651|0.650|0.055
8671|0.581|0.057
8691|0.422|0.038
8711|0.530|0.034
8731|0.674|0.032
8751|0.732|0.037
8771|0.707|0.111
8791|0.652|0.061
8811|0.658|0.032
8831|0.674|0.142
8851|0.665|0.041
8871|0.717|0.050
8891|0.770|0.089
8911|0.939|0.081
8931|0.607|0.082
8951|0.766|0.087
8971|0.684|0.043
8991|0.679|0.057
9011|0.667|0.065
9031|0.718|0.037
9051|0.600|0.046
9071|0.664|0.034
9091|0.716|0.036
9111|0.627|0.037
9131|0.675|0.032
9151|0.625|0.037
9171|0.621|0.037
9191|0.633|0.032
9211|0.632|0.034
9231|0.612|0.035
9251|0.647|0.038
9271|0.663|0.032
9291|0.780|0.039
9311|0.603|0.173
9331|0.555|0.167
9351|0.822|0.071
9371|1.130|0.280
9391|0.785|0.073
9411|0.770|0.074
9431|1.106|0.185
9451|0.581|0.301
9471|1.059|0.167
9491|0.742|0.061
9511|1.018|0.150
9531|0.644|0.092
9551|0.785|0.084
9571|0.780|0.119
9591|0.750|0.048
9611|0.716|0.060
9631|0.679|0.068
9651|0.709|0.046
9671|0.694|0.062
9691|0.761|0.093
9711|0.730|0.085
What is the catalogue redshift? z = 0.679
